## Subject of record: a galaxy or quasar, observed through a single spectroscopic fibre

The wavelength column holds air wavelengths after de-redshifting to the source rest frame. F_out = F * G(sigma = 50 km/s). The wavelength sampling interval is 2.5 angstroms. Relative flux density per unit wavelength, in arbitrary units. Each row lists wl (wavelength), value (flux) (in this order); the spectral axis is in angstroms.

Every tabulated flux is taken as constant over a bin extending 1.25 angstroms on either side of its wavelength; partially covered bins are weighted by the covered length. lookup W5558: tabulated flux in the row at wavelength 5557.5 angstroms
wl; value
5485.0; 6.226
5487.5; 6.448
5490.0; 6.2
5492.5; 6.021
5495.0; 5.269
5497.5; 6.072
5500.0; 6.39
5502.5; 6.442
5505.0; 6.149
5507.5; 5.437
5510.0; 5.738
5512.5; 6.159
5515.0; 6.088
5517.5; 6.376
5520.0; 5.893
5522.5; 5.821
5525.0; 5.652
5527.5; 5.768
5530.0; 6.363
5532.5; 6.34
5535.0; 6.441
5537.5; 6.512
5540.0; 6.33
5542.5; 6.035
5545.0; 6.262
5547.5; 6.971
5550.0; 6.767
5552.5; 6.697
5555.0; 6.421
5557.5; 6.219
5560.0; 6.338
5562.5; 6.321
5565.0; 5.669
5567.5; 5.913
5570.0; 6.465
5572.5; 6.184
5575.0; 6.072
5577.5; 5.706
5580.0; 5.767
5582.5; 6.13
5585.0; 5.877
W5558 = 6.219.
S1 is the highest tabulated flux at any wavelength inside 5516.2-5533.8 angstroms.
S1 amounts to 6.376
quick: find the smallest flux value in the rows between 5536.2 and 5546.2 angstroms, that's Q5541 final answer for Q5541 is 6.035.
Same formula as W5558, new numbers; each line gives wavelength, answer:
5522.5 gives 5.821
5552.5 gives 6.697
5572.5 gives 6.184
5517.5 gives 6.376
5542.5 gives 6.035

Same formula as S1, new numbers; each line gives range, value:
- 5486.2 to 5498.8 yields 6.448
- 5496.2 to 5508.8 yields 6.442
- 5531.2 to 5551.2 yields 6.971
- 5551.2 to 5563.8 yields 6.697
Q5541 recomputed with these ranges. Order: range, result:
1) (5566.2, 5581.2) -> 5.706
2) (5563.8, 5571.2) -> 5.669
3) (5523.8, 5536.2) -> 5.652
